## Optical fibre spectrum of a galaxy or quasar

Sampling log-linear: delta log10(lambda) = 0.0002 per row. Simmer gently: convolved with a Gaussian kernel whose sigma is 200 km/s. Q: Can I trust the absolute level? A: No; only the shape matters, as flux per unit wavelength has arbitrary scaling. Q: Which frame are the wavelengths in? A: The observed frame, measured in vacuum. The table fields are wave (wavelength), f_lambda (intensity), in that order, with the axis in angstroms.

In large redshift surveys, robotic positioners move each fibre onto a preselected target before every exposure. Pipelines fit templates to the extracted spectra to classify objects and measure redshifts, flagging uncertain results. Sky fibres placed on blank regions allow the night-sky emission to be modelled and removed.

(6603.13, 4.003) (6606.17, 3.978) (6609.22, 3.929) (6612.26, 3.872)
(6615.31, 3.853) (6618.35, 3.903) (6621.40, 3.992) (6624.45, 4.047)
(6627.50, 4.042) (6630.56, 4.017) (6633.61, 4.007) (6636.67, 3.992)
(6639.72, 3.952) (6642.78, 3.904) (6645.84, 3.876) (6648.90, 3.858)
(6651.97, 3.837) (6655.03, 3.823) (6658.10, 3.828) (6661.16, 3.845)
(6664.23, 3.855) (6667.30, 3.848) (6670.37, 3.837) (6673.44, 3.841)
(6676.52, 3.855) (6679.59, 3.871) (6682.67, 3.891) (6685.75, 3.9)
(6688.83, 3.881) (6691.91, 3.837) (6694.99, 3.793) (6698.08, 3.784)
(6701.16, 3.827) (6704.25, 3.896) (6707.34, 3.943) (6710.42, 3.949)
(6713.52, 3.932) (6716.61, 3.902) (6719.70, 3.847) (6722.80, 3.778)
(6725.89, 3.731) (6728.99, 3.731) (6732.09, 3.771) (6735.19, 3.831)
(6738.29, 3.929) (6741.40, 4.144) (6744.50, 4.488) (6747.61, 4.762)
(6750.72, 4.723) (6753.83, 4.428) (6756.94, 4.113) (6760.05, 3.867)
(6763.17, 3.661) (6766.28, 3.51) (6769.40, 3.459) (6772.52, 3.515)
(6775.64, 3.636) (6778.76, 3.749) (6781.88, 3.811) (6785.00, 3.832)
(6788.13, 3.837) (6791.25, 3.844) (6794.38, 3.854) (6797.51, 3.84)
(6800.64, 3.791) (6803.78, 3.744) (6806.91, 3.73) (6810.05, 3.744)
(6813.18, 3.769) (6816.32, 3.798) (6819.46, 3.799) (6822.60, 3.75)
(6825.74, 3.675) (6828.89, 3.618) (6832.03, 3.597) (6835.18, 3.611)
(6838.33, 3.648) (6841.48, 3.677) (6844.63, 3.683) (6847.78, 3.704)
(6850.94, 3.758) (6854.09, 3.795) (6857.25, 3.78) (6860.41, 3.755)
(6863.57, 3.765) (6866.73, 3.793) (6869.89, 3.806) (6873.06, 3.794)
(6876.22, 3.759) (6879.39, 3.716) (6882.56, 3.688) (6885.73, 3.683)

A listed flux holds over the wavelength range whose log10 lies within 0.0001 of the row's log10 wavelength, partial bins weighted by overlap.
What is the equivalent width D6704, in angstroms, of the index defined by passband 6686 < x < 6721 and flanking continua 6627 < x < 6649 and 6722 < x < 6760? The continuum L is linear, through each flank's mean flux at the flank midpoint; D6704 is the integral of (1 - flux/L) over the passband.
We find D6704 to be 1.6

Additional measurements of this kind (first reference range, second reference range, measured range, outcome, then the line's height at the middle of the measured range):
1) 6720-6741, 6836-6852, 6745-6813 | -2.2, 3.76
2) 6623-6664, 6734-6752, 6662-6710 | 2.7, 4.09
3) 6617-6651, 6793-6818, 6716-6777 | -1.6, 3.84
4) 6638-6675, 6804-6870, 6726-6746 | -0.9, 3.8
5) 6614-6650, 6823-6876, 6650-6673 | 0.5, 3.92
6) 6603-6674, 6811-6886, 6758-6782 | 0.9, 3.8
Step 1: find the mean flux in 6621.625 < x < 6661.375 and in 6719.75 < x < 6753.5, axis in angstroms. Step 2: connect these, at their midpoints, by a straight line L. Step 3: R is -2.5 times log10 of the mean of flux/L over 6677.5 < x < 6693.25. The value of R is 0.04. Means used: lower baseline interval 3.93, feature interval 3.88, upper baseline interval 4.09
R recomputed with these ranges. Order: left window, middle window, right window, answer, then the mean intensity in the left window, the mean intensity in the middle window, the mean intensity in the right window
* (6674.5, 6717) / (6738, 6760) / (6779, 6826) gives -0.14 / 3.87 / 4.36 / 3.79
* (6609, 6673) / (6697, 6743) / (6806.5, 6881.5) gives -0.01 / 3.91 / 3.87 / 3.73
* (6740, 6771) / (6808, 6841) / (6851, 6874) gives 0.06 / 4.11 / 3.7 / 3.78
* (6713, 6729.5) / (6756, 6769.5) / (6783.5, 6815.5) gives 0.02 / 3.82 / 3.73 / 3.8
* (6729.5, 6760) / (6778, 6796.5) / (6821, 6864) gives 0.04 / 4.21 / 3.83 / 3.7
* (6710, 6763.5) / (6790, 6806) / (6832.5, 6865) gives 0.01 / 4.04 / 3.81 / 3.71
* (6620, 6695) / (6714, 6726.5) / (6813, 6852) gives 0.00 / 3.9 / 3.83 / 3.7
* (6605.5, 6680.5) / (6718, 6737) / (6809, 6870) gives 0.01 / 3.91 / 3.79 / 3.72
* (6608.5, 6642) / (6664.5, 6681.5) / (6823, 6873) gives 0.02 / 3.96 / 3.85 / 3.71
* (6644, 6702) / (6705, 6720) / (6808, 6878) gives -0.03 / 3.85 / 3.92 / 3.73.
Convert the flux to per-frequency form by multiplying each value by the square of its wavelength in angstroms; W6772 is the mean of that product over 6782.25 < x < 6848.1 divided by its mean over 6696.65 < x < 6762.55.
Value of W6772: 0.96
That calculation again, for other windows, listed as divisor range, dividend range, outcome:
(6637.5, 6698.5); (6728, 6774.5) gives 1.06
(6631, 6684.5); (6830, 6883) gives 1.02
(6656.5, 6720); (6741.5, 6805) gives 1.04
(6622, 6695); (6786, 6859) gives 1.01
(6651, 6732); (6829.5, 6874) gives 1.01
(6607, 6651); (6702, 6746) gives 1.02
